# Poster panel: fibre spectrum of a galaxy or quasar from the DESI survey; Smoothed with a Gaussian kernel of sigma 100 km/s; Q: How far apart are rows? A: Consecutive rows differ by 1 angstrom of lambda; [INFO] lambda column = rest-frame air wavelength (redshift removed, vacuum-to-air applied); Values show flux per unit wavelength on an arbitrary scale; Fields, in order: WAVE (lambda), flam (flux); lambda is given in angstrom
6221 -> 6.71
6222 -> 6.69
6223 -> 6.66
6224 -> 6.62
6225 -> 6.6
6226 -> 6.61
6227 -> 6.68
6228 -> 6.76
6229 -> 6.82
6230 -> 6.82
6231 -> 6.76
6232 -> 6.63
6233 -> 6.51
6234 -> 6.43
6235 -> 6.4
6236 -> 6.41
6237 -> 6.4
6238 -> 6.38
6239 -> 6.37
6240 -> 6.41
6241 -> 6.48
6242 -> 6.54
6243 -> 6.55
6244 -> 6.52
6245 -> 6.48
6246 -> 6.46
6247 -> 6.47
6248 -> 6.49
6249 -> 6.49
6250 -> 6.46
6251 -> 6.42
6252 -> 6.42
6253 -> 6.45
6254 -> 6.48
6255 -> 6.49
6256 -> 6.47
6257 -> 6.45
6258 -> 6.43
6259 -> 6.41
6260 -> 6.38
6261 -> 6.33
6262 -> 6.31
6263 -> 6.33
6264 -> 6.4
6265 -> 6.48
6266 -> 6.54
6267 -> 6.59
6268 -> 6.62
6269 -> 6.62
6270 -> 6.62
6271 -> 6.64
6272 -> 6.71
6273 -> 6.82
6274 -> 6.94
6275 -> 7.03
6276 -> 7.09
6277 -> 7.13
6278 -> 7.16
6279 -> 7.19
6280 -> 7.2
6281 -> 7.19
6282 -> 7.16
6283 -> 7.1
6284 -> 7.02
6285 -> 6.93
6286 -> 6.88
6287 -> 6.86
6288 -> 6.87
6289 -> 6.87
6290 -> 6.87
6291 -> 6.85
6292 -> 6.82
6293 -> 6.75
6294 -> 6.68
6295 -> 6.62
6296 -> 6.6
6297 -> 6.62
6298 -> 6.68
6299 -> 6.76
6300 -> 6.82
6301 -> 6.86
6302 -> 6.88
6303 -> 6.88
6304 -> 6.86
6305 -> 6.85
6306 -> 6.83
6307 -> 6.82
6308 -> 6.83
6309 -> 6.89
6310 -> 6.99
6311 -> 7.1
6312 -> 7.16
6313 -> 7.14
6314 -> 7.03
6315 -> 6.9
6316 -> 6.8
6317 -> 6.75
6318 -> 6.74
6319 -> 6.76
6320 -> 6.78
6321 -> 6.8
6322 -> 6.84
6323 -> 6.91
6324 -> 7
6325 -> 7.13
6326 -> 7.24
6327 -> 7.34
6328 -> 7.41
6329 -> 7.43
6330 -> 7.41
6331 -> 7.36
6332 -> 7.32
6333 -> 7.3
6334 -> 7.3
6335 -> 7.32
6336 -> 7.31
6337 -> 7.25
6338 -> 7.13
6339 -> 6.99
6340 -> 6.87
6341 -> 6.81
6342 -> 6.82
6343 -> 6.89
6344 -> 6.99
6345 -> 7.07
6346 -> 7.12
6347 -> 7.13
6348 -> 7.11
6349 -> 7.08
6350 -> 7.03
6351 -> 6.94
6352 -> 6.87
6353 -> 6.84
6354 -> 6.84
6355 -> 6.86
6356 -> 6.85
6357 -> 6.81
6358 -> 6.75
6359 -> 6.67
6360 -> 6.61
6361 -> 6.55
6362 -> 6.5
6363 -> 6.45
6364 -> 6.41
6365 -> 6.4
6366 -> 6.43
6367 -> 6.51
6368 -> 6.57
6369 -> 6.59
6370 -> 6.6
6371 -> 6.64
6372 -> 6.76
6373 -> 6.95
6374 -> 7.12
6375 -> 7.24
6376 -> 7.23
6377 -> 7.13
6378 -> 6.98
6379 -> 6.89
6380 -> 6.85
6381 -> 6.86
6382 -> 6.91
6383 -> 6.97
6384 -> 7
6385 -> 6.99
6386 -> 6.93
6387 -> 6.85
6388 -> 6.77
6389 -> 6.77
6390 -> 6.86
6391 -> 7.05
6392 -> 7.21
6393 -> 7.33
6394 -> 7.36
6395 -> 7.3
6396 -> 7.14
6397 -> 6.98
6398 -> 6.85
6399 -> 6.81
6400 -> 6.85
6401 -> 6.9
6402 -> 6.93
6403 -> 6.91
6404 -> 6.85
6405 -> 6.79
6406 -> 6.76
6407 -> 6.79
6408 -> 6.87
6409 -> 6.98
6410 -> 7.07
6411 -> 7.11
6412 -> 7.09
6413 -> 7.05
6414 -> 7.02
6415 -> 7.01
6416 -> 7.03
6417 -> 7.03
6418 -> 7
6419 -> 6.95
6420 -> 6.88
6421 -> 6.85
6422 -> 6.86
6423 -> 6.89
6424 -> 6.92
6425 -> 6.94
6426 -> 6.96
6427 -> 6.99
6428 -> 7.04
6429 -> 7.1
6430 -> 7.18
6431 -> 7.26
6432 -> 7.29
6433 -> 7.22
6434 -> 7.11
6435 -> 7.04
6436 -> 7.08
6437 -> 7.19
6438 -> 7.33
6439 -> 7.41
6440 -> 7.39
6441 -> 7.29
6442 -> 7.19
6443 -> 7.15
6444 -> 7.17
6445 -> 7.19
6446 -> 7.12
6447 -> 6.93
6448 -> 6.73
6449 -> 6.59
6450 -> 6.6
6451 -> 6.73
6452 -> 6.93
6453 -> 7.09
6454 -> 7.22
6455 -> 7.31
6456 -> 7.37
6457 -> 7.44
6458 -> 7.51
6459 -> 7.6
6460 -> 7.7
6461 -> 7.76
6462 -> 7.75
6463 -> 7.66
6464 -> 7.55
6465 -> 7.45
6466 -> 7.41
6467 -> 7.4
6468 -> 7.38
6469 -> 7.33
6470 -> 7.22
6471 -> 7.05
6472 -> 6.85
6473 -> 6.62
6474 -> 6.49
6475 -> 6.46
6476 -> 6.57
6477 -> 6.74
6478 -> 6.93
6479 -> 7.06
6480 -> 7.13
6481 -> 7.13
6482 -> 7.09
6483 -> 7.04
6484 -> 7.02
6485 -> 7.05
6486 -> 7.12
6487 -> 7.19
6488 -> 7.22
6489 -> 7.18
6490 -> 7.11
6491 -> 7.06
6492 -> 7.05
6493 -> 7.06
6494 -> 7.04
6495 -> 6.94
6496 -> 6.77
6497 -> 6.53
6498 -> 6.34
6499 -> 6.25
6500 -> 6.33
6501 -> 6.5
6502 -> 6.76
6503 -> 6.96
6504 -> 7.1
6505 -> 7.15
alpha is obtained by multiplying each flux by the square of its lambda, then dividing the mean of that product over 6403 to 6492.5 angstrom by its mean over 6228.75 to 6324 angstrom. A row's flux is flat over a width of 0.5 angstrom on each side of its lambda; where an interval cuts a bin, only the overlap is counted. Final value 1.1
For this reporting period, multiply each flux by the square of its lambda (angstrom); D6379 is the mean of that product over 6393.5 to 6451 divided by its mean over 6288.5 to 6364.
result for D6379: 1.0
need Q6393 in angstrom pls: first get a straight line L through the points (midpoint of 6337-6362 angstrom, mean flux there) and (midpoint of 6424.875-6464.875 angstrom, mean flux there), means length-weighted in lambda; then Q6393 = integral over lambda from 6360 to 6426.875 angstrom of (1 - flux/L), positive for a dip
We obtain 1.42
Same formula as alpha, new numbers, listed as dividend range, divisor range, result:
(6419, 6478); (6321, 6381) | 1.06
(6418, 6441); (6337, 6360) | 1.05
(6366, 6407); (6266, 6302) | 1.04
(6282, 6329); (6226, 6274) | 1.08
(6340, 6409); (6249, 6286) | 1.06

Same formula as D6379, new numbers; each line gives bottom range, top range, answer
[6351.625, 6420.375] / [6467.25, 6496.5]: 1.05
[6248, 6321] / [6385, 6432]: 1.07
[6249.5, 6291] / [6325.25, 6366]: 1.06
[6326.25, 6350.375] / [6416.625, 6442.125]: 1.02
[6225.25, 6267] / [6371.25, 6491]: 1.15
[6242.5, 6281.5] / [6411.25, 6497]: 1.14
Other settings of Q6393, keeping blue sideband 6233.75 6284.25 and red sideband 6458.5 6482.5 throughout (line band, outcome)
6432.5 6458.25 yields 0.0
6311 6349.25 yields -1.5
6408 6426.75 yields 0.2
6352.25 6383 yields 0.6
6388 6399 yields -0.1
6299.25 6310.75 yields -0.2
